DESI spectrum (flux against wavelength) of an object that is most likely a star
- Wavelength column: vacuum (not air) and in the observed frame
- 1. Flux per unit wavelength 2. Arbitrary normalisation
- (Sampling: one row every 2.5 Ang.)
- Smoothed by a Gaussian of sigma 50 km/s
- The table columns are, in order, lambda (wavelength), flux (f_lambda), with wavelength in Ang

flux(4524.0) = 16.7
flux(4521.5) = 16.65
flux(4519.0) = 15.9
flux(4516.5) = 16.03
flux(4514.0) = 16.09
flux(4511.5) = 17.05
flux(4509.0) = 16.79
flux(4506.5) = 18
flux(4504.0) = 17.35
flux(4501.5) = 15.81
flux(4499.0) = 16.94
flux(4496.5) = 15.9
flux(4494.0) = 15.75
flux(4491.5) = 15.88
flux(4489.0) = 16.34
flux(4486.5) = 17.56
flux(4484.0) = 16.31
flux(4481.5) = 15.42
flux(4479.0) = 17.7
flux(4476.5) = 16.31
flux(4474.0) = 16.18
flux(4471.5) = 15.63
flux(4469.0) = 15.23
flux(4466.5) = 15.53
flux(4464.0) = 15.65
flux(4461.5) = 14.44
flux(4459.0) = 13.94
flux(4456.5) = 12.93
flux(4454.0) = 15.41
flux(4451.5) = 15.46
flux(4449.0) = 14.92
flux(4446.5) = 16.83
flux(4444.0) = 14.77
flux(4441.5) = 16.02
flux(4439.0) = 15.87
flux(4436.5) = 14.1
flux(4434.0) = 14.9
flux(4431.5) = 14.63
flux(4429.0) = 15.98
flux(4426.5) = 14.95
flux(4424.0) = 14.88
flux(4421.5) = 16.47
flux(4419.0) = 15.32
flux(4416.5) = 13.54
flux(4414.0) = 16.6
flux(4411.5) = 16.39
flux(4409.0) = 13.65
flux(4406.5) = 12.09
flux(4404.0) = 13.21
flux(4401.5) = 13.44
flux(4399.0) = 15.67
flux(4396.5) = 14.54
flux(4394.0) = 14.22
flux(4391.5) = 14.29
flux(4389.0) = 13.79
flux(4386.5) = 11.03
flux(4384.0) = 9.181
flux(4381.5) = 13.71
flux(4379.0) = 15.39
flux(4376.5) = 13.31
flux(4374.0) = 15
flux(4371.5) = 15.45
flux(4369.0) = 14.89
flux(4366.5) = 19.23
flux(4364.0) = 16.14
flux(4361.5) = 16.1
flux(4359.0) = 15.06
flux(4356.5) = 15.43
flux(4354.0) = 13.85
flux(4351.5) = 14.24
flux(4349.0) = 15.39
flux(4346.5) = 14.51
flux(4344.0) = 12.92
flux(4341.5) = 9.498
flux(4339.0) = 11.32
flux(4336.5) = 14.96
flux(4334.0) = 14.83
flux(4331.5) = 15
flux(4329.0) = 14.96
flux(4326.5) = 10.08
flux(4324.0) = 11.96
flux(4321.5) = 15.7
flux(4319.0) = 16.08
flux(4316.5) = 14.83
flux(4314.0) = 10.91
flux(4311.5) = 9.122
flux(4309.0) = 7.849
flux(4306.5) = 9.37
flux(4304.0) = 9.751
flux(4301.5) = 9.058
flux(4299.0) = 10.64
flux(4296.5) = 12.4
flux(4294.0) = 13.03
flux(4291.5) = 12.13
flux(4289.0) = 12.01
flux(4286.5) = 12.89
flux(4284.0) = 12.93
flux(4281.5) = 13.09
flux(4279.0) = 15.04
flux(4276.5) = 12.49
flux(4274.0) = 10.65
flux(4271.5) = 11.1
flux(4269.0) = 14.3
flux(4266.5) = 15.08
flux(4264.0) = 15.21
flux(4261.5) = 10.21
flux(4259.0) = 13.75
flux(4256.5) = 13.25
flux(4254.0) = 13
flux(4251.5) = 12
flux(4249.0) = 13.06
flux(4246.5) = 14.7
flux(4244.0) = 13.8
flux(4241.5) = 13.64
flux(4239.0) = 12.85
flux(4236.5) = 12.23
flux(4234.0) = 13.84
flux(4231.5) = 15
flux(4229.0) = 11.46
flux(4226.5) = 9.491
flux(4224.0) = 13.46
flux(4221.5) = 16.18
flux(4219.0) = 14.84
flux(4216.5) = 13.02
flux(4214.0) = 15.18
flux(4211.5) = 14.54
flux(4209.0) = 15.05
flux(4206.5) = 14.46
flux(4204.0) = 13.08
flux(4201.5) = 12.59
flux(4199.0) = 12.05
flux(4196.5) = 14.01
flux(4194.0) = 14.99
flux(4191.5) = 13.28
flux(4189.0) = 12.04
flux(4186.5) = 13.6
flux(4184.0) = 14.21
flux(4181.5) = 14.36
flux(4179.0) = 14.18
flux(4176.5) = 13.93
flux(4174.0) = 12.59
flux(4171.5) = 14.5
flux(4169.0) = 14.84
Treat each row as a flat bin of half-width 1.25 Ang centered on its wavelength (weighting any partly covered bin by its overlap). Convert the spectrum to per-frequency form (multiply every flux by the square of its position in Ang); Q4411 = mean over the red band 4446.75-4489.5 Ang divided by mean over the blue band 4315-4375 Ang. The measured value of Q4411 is 1.14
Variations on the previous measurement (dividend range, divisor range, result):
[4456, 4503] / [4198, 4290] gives 1.33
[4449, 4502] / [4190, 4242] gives 1.30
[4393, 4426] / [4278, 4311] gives 1.35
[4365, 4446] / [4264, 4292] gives 1.19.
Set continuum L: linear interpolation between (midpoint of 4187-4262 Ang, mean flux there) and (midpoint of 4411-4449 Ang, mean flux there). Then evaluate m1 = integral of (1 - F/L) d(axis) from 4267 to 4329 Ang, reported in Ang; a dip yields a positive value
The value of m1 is 8.9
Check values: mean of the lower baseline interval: 13.4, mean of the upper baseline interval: 15.4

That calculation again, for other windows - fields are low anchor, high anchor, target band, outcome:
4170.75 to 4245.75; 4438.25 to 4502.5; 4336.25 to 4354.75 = 1.9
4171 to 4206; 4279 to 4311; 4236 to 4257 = -1.5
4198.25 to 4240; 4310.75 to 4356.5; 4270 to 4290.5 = 1.4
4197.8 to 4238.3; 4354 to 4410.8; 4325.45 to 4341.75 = 1.0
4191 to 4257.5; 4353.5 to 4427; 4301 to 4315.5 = 4.7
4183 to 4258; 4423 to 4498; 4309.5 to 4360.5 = 3.5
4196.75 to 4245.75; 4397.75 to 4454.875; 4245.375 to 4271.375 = 0.9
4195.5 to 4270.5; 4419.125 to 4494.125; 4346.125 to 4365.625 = -0.8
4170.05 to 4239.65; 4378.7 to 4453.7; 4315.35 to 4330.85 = 0.2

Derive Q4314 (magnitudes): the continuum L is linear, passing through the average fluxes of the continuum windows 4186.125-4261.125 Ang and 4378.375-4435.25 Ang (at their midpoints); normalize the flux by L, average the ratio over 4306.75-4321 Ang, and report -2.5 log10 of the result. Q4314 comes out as 0.17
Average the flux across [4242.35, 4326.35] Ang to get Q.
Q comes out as 12.4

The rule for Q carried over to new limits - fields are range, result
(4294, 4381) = 13.4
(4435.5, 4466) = 15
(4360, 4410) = 14.2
